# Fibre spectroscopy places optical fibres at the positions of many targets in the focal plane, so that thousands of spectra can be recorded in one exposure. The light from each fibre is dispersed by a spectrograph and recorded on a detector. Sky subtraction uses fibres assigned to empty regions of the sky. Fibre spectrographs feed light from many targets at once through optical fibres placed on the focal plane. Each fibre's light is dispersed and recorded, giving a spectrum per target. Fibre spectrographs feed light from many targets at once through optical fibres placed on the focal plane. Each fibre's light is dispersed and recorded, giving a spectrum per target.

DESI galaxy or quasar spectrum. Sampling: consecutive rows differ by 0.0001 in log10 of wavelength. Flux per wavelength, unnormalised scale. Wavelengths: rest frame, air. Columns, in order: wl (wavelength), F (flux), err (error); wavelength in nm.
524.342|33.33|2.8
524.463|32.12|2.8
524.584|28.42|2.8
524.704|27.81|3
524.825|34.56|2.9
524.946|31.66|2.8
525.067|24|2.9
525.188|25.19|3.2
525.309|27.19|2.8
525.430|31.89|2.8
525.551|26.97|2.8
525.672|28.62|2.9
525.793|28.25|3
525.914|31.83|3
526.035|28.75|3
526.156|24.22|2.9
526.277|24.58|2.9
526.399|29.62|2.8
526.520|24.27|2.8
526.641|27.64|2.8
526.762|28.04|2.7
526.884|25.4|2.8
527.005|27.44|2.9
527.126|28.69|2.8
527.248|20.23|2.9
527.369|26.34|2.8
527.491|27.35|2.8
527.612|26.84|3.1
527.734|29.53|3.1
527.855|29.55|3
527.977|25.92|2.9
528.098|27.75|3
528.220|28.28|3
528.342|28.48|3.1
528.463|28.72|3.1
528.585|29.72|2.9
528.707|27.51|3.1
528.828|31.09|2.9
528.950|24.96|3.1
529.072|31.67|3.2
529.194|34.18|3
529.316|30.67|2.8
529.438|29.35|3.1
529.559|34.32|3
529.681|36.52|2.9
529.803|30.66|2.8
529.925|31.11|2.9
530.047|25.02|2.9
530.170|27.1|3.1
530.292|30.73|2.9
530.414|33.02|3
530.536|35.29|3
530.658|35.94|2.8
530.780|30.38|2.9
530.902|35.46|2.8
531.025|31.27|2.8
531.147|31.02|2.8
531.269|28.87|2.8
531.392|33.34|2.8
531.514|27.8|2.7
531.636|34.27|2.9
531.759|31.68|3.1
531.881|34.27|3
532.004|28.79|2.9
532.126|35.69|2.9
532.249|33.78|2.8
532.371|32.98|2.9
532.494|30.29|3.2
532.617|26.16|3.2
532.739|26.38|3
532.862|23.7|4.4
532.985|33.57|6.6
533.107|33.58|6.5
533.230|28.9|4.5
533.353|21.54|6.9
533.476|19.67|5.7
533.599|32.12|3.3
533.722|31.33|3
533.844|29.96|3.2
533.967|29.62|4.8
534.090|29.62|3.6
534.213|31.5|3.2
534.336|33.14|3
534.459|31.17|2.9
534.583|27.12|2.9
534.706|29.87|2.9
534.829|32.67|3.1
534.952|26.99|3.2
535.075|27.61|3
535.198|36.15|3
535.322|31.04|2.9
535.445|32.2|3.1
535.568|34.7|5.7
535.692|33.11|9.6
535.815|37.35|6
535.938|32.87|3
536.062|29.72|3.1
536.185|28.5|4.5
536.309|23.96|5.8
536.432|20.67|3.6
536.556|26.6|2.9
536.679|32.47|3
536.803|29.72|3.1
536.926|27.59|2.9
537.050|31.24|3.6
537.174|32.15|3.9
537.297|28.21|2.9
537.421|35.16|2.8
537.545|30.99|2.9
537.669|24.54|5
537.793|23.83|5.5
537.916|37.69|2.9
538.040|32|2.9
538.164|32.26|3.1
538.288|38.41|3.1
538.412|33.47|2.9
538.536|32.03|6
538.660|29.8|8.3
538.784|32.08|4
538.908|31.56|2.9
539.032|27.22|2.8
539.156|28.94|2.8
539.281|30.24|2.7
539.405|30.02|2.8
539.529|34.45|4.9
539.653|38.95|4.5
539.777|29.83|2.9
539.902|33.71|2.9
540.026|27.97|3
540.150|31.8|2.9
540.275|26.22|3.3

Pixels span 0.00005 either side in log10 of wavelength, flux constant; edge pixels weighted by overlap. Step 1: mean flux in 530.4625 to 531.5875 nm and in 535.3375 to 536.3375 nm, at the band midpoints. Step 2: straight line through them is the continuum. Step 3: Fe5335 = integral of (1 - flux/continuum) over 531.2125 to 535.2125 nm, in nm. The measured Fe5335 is 0.24 nm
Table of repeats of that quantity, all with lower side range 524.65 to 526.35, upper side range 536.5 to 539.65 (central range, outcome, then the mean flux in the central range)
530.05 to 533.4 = -0.142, 30.9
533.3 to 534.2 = 0.064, 28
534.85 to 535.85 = -0.059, 32.3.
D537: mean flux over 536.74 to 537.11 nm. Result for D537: 29.5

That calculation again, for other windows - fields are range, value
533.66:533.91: 30.7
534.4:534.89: 30.2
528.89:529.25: 30.2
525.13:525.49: 28.1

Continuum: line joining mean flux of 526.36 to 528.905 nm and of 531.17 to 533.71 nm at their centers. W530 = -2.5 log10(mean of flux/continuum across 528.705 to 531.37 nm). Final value -0.09 mag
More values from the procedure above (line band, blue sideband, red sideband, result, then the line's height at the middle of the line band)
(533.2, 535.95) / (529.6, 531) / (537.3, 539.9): 0.05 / 31.8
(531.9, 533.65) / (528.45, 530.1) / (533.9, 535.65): 0.06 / 30.8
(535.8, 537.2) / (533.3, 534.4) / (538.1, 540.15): 0.05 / 30.4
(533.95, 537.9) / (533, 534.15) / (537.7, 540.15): -0.01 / 30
